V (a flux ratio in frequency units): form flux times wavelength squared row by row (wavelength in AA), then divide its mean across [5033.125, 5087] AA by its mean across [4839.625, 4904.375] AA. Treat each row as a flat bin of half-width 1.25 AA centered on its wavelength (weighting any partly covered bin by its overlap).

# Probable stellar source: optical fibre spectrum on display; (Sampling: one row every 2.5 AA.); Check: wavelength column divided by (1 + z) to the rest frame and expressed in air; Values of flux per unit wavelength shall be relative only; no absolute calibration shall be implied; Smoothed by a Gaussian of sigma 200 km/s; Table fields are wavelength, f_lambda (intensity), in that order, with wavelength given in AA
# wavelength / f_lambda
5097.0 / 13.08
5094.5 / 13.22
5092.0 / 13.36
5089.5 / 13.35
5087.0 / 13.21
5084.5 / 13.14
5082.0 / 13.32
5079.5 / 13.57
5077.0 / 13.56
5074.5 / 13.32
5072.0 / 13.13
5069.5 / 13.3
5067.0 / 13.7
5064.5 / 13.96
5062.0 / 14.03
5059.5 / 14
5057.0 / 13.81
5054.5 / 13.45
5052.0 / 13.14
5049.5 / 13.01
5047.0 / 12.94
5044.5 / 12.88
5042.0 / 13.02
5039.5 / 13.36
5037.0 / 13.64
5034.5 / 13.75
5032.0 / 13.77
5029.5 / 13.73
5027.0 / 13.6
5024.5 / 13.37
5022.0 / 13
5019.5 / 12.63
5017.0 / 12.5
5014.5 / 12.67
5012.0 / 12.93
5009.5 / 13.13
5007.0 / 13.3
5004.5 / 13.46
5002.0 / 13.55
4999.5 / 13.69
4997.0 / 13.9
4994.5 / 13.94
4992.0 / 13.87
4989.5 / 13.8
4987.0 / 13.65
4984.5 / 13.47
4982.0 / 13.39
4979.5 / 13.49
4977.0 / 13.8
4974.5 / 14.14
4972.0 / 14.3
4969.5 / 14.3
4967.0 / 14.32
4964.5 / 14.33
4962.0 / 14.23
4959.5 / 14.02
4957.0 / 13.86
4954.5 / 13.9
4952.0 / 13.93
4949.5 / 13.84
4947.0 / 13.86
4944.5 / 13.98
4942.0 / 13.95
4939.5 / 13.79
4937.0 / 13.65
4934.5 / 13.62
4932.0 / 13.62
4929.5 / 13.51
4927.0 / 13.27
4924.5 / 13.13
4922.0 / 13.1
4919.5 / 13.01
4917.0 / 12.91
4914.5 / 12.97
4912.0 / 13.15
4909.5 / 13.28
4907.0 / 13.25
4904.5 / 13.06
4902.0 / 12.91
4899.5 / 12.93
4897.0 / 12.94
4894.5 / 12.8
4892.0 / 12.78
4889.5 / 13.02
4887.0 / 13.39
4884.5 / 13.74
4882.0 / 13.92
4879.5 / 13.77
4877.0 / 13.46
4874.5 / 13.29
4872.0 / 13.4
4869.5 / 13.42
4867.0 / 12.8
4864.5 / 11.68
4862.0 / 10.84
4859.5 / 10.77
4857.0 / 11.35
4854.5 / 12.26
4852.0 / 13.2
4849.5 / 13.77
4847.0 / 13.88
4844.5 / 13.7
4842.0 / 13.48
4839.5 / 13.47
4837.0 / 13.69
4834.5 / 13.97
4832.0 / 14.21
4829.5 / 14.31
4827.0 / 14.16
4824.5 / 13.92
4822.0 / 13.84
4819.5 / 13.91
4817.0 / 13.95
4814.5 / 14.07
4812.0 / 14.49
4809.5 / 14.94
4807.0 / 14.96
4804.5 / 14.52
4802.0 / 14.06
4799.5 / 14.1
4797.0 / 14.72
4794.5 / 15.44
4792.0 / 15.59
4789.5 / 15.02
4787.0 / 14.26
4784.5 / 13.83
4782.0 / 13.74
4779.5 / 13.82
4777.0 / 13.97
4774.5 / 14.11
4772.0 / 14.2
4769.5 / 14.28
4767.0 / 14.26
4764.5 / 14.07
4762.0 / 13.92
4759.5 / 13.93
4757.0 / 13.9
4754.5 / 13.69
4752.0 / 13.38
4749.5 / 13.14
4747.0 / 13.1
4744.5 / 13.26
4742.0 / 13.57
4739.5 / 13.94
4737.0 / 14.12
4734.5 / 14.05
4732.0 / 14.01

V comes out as 1.12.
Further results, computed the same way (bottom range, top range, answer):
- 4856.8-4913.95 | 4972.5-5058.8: 1.10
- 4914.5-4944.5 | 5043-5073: 1.05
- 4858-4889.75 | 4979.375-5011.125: 1.11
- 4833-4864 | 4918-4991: 1.12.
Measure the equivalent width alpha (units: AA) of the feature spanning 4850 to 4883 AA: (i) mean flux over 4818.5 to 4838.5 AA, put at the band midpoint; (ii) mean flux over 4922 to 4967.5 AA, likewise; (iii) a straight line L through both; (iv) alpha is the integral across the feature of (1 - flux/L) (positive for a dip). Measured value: 3.0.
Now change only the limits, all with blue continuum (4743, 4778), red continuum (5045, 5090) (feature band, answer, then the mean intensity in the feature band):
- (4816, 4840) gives -0.4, 14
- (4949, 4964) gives -0.5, 14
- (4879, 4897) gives 0.5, 13.3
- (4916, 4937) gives 0.5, 13.3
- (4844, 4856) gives 0.3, 13.3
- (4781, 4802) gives -1.2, 14.6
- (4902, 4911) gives 0.3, 13.2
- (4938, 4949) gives -0.2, 13.9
